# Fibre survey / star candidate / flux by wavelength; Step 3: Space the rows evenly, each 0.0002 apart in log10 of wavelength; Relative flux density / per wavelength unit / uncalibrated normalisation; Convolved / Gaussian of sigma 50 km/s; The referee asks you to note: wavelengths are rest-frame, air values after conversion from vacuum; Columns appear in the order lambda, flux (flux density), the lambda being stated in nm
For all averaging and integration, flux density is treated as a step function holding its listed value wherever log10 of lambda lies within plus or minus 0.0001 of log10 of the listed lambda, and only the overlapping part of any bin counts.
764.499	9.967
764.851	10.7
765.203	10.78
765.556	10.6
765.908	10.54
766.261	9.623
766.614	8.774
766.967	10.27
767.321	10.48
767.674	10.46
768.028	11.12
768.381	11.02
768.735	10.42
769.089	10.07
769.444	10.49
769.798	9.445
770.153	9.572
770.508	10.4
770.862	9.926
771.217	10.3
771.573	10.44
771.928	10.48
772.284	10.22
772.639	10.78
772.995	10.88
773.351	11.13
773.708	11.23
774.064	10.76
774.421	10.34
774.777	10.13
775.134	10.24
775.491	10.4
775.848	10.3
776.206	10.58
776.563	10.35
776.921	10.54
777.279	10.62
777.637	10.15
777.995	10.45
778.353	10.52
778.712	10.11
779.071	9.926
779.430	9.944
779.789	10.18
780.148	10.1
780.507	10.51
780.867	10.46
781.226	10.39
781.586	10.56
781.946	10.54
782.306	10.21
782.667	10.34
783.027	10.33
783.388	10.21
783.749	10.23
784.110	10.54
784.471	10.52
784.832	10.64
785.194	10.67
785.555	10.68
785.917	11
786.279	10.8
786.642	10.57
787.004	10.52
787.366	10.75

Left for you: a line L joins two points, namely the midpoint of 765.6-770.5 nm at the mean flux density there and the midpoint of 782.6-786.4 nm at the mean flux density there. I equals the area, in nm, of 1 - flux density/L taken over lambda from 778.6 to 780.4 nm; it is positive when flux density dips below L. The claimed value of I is 0.06 nm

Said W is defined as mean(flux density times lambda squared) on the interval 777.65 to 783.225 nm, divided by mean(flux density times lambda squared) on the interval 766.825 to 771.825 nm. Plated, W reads 1.03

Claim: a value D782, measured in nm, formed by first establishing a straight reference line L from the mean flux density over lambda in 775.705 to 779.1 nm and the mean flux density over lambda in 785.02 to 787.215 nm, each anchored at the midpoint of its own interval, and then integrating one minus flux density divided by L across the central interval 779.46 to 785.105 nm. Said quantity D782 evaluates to 0.10 nm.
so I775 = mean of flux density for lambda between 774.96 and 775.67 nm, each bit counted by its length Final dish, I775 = 10.3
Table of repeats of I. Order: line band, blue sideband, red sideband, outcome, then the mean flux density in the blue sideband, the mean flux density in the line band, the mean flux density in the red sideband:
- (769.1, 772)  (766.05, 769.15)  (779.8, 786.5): 0.05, 10.3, 10.1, 10.5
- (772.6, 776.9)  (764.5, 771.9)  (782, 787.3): -0.09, 10.3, 10.6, 10.5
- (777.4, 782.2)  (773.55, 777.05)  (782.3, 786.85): 0.09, 10.5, 10.3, 10.5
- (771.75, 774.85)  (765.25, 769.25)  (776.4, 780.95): -0.11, 10.3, 10.7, 10.3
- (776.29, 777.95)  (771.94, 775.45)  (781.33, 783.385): 0.02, 10.6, 10.4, 10.4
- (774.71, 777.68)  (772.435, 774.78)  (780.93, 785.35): 0.09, 10.8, 10.4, 10.4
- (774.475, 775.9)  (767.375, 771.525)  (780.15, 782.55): 0.01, 10.3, 10.3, 10.4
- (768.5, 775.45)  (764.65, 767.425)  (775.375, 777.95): -0.04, 10.2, 10.4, 10.4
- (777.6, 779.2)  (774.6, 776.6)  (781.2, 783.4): 0.02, 10.3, 10.2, 10.4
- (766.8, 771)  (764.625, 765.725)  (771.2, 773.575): 0.13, 10.7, 10.3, 10.6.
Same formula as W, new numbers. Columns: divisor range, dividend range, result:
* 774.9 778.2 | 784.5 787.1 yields 1.05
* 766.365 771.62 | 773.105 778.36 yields 1.05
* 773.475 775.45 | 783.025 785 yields 1.01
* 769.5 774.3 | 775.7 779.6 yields 1.00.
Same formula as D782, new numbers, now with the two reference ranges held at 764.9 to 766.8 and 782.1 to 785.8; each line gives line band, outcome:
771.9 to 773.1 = -0.041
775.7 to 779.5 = 0.000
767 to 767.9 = -0.030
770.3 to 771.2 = 0.003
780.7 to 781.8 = -0.008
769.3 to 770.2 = 0.029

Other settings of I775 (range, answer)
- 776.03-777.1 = 10.5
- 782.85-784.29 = 10.3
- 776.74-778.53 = 10.5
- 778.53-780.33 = 10.1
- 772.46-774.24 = 11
